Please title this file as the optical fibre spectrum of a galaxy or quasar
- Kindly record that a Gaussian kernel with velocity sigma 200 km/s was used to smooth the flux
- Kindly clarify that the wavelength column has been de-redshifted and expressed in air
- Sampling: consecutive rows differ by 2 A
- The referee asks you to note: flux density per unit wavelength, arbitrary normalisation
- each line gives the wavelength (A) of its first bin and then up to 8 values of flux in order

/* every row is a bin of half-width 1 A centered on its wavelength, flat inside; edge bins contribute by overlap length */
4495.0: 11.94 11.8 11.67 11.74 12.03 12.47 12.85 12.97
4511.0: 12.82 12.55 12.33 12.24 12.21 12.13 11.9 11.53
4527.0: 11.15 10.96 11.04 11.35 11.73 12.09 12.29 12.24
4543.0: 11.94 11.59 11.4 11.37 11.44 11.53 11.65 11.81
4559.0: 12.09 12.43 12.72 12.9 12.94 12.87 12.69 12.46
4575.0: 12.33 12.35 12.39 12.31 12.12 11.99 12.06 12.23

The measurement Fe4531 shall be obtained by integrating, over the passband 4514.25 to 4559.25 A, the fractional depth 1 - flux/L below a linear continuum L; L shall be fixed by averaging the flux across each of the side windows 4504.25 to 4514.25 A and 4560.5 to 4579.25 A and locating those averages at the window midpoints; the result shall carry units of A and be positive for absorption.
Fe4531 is 3.37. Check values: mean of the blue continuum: 12.7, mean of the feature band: 11.7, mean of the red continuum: 12.6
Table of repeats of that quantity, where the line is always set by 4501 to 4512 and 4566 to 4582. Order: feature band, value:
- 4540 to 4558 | 1.26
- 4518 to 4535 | 1.36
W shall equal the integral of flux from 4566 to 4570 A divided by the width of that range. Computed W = 12.9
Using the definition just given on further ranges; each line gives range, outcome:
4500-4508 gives 12.3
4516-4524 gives 12.1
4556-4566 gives 12.4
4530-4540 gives 11.7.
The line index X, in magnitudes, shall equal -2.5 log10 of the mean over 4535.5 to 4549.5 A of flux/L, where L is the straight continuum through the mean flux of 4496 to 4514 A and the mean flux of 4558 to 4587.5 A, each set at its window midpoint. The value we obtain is 0.048 mag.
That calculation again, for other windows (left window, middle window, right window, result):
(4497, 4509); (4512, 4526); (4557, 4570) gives 0.02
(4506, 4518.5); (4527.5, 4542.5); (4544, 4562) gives 0.04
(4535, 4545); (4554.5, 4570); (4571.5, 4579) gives -0.02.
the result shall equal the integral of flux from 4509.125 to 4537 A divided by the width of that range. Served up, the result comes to 11.9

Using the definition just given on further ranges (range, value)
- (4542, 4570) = 12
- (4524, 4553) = 11.6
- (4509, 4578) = 12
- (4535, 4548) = 11.9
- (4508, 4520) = 12.5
